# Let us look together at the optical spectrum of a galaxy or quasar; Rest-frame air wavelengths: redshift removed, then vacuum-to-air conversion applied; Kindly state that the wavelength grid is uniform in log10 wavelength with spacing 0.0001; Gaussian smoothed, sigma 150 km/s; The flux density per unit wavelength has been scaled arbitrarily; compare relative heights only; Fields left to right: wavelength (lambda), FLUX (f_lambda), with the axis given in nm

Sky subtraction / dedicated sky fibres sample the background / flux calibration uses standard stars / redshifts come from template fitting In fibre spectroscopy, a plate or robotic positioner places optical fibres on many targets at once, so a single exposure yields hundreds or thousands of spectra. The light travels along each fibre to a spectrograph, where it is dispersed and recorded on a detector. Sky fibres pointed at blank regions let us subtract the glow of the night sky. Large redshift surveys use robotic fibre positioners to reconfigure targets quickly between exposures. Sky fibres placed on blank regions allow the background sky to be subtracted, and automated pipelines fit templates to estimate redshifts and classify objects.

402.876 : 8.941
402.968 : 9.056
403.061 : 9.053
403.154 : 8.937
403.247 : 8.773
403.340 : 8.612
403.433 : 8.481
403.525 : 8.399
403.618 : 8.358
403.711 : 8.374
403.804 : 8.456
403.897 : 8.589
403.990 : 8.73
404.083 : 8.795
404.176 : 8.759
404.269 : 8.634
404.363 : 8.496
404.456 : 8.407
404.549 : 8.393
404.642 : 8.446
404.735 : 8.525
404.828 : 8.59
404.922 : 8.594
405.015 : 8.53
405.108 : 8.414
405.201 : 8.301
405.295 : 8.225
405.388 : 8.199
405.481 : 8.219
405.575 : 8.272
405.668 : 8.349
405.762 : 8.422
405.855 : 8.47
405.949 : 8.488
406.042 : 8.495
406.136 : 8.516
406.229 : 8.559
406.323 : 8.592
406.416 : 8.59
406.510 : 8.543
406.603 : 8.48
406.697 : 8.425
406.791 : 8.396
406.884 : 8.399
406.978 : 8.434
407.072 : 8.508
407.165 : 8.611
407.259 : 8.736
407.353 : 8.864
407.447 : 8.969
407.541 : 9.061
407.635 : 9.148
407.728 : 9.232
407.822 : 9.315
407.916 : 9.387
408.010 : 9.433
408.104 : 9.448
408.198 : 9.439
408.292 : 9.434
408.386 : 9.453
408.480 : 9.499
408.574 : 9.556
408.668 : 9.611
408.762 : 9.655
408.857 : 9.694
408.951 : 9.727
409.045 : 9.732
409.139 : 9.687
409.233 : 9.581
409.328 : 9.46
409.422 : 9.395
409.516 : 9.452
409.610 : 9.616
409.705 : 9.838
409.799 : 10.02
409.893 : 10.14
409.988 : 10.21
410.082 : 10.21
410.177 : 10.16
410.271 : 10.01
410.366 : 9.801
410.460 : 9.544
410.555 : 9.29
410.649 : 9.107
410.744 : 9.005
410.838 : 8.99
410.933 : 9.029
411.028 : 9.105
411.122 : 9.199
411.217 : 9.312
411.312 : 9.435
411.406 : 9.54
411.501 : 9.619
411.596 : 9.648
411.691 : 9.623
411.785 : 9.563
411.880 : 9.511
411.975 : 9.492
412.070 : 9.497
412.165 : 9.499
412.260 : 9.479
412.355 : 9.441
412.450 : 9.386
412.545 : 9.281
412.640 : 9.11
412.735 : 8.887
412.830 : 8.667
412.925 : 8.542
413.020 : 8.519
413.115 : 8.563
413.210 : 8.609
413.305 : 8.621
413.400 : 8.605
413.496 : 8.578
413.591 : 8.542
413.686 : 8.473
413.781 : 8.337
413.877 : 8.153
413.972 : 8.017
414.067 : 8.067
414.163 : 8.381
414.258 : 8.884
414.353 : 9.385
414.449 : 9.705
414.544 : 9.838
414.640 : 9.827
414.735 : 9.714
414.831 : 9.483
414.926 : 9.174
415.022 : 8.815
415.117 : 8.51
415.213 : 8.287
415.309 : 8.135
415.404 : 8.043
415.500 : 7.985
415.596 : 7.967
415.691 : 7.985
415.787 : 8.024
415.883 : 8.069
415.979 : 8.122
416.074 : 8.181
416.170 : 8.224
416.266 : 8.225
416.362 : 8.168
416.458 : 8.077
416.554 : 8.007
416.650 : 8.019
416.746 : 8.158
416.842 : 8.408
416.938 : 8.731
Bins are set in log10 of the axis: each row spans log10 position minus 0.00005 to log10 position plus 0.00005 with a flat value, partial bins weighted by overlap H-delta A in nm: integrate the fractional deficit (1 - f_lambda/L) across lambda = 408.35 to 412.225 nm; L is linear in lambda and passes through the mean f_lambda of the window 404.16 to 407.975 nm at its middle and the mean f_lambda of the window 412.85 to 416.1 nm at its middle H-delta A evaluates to -0.44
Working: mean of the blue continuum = 8.59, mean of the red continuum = 8.6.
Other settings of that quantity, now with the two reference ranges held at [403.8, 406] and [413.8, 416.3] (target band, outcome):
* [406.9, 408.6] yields -0.12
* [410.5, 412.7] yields -0.21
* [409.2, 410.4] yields -0.19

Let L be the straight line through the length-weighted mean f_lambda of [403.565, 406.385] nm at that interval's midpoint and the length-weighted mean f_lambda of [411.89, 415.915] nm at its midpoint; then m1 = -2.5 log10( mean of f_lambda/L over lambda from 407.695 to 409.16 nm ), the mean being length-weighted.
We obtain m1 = -0.111 mag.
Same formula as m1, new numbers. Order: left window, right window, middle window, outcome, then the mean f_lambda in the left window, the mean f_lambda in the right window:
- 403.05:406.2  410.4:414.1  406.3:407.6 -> 0.01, 8.5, 9.03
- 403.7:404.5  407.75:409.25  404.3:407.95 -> 0.05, 8.59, 9.53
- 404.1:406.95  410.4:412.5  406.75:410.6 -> -0.06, 8.46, 9.38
